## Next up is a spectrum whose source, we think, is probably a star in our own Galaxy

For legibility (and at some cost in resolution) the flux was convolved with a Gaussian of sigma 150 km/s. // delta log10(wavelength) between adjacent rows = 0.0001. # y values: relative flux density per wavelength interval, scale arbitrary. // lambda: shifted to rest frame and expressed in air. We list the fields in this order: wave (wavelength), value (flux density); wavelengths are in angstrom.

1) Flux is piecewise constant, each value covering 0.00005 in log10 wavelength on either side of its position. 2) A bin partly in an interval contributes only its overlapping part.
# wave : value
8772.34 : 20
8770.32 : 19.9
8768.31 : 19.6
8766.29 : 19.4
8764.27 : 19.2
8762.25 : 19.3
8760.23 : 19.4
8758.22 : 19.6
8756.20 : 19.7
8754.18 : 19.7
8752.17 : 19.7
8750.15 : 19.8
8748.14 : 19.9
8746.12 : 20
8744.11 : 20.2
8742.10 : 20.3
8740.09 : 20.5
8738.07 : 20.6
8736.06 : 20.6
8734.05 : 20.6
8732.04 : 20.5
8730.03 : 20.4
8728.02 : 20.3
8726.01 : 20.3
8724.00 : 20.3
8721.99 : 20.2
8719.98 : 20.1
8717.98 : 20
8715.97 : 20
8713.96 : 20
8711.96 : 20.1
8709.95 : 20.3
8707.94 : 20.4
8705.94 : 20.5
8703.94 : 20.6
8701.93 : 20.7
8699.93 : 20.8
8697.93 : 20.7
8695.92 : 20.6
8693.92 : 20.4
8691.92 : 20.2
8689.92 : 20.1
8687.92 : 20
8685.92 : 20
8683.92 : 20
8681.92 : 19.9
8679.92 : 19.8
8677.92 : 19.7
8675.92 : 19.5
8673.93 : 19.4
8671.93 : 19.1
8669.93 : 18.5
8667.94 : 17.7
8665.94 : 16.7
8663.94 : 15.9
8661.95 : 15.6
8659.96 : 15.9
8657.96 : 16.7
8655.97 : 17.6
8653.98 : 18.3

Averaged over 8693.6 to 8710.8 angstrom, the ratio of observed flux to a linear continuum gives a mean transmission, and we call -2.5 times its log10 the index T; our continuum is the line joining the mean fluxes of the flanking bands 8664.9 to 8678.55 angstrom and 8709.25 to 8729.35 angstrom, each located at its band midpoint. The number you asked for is -0.05 mag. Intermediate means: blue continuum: 18.6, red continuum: 20.2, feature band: 20.6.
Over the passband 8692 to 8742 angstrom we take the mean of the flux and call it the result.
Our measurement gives 20.4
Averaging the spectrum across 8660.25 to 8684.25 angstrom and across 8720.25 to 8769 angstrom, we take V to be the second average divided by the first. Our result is 1.09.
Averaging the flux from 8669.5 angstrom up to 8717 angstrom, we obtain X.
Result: 20.1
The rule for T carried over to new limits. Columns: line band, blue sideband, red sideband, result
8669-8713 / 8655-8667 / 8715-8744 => -0.11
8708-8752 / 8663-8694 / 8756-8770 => -0.05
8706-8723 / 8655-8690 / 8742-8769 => -0.06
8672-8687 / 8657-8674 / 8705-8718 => -0.09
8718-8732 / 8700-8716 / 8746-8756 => -0.01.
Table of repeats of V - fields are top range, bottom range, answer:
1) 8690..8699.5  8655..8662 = 1.24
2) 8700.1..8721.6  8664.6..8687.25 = 1.06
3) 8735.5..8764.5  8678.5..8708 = 0.98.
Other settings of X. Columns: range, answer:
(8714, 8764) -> 20.1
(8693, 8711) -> 20.5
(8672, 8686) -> 19.7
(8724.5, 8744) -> 20.4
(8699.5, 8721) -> 20.3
